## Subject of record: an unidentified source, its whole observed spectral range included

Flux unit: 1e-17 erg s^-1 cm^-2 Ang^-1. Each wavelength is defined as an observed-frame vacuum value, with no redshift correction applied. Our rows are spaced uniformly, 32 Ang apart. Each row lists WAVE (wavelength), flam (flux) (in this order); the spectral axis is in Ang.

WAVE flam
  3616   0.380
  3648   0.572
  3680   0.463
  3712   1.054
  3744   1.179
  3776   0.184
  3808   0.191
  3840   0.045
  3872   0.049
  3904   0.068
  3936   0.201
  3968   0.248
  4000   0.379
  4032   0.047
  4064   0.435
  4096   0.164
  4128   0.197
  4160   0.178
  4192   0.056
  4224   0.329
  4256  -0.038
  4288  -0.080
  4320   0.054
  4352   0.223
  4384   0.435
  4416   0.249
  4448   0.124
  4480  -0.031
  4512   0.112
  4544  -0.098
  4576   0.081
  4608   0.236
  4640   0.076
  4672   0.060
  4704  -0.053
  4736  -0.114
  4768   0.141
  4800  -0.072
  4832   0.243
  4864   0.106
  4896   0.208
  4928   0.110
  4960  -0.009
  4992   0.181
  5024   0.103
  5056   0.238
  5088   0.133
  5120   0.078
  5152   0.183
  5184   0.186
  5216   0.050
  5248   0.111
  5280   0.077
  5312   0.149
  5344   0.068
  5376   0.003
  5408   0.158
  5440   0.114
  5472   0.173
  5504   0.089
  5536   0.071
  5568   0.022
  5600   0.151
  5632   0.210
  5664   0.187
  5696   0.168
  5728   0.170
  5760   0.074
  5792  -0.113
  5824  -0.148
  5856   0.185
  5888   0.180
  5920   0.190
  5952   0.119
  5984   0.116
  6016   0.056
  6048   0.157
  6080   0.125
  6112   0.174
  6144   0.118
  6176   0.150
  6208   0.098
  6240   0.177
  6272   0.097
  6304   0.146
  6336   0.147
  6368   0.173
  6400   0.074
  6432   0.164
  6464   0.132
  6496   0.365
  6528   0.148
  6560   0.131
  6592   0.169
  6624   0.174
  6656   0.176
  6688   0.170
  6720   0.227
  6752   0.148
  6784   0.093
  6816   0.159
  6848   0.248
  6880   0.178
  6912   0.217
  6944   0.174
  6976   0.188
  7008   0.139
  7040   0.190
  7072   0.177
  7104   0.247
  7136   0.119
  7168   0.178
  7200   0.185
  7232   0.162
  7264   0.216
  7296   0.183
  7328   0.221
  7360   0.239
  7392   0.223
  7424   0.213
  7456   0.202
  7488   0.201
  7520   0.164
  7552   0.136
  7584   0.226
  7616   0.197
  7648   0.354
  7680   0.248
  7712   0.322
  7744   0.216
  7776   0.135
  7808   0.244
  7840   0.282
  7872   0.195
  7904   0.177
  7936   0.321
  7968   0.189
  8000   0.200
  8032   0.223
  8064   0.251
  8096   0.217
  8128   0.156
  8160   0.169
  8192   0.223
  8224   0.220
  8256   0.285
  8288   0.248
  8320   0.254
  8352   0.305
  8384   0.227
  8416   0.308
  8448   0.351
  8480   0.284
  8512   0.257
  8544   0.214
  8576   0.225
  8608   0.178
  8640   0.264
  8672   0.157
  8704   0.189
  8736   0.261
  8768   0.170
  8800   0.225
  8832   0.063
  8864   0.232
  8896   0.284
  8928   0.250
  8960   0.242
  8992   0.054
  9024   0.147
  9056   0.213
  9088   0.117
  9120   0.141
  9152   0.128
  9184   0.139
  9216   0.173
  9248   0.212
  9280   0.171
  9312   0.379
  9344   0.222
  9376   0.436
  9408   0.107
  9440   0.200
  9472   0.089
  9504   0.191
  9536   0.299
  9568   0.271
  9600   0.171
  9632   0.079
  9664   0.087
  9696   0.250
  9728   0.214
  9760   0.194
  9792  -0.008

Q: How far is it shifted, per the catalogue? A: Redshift 0.745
